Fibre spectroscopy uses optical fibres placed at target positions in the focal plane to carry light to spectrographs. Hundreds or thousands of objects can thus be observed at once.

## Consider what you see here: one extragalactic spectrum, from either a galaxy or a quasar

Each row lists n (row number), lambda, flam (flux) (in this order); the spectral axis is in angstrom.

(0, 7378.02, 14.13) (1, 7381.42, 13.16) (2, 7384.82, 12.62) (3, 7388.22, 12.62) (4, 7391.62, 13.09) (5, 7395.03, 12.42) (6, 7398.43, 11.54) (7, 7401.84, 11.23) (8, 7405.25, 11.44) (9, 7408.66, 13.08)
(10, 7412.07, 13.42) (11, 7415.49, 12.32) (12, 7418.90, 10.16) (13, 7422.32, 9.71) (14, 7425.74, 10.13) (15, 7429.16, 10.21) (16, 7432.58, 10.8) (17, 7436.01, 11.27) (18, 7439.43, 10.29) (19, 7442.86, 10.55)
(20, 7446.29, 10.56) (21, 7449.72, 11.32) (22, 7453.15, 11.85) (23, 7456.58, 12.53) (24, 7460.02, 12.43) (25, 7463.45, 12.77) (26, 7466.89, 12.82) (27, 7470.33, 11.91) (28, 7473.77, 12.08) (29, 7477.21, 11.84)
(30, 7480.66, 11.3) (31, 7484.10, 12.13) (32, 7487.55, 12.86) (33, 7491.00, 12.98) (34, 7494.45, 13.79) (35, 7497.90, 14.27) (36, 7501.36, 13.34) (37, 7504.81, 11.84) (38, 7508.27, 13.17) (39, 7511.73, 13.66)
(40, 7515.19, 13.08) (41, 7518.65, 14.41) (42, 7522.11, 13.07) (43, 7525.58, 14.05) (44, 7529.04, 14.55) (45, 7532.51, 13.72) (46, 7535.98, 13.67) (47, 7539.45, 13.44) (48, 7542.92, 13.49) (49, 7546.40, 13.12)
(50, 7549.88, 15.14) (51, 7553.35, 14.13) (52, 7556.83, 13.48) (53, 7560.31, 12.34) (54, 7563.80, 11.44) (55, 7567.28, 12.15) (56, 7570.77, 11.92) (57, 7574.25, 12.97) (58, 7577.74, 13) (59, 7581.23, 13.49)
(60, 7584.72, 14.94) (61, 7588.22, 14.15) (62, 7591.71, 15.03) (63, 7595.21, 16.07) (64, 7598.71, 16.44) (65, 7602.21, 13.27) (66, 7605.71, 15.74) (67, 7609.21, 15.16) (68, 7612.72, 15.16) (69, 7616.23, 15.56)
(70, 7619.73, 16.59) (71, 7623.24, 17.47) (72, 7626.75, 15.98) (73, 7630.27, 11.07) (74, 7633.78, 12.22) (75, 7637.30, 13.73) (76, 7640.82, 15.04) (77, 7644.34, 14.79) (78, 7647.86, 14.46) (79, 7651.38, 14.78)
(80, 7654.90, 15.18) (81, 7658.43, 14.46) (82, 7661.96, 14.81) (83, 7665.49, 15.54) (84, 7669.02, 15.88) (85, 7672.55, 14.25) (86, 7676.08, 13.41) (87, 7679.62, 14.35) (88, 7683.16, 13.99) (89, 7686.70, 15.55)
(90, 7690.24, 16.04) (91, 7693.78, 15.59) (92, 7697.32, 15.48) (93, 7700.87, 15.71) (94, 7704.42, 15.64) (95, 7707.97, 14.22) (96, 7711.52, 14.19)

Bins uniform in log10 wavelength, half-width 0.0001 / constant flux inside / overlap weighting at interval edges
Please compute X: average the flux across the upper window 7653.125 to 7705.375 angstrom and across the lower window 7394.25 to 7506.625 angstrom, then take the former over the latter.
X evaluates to 1.27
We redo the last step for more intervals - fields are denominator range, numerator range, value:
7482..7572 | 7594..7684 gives 1.12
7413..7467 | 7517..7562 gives 1.22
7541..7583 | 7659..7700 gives 1.15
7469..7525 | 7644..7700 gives 1.16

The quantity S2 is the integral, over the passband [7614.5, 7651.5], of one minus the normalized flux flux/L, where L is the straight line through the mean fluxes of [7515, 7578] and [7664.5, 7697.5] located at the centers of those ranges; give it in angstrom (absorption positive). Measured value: -0.8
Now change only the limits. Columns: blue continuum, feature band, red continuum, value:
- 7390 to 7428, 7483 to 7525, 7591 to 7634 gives 0.1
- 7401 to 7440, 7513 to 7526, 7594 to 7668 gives -0.7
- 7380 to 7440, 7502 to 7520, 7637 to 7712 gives -0.4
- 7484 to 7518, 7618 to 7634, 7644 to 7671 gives -0.3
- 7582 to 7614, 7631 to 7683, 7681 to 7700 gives 2.8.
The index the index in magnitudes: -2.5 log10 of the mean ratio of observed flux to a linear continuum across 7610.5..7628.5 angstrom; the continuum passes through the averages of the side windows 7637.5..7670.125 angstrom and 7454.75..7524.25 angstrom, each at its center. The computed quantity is -0.12 mag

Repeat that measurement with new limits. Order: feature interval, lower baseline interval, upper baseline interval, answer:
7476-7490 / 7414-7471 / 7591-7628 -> 0.022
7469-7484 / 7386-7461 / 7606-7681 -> 0.042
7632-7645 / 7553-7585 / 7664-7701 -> 0.026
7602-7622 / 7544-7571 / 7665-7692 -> -0.119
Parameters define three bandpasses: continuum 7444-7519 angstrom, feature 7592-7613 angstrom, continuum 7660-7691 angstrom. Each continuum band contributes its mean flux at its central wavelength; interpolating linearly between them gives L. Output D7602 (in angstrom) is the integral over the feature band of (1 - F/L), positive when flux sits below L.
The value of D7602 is -2.0 angstrom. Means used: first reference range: 12.5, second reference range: 14.8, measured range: 15.3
